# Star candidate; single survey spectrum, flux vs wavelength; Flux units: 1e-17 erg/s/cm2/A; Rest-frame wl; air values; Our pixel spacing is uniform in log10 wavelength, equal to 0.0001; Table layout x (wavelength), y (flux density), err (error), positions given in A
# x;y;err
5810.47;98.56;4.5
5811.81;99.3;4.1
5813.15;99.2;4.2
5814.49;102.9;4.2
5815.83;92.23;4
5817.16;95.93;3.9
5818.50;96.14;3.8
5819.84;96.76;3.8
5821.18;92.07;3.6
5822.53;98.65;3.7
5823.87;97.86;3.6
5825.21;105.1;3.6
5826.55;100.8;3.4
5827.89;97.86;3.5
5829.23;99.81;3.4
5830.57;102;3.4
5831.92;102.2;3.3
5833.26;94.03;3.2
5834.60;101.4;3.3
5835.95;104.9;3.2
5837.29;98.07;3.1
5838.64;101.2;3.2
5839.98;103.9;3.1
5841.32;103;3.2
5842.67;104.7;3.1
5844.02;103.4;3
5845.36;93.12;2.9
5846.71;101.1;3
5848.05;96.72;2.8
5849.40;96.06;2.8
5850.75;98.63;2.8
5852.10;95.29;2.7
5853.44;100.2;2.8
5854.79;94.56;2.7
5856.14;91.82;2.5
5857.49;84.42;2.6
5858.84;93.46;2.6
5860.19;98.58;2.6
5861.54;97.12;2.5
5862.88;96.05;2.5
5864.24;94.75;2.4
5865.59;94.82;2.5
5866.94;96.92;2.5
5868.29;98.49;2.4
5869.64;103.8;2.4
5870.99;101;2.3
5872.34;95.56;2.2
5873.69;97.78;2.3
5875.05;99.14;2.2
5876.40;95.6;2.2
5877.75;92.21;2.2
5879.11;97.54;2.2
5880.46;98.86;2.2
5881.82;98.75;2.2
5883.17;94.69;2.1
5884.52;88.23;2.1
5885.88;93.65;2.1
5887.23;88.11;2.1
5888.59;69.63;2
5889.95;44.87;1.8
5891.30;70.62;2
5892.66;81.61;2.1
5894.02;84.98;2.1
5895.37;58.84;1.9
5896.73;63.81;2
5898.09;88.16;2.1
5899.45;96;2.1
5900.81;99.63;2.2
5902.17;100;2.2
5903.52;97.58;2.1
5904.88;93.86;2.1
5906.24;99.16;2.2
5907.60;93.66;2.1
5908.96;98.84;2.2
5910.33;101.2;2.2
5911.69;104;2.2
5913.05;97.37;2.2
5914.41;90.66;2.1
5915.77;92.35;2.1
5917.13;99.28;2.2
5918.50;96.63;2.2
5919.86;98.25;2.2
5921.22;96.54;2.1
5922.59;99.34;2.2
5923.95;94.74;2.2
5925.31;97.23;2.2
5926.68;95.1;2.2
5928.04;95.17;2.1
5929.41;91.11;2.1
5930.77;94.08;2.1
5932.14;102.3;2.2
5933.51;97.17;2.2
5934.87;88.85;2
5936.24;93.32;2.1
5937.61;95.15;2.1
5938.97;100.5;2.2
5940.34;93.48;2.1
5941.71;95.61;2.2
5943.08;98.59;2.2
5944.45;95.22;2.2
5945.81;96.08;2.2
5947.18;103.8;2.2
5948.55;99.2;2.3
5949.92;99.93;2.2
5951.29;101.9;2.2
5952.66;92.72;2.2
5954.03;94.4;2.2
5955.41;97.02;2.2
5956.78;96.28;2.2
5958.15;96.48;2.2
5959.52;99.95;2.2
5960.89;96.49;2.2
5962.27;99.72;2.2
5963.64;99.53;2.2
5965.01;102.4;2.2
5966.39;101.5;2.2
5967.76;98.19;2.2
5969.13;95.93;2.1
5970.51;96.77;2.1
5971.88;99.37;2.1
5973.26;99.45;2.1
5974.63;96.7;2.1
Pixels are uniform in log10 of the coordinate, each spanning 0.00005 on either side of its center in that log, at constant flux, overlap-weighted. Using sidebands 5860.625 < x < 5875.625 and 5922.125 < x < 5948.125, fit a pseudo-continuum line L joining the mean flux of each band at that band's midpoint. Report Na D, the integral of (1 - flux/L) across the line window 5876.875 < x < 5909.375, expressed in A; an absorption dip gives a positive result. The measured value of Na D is 3.3 A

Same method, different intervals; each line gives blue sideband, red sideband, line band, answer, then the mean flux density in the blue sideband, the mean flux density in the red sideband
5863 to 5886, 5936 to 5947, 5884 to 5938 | 3.2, 96.6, 96.5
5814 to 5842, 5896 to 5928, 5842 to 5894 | 2.3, 99.4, 95.3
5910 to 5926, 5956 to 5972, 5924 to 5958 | 0.5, 97.2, 98.6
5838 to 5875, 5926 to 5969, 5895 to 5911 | 1.0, 97.7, 97.1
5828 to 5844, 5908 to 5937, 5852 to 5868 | 0.8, 101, 96.3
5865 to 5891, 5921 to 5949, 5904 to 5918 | -0.4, 91.8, 96.3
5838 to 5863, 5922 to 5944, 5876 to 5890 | 1.1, 97.6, 95.7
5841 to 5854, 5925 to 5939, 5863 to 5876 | 0.0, 99.1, 95.2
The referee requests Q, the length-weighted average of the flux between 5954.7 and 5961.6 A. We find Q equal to 97.1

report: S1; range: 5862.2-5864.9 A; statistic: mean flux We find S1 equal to 95.4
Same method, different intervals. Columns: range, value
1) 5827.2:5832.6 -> 100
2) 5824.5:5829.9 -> 101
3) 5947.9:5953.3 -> 98.5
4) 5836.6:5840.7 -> 101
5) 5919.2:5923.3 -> 98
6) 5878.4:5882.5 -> 98.2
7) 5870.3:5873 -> 98.5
